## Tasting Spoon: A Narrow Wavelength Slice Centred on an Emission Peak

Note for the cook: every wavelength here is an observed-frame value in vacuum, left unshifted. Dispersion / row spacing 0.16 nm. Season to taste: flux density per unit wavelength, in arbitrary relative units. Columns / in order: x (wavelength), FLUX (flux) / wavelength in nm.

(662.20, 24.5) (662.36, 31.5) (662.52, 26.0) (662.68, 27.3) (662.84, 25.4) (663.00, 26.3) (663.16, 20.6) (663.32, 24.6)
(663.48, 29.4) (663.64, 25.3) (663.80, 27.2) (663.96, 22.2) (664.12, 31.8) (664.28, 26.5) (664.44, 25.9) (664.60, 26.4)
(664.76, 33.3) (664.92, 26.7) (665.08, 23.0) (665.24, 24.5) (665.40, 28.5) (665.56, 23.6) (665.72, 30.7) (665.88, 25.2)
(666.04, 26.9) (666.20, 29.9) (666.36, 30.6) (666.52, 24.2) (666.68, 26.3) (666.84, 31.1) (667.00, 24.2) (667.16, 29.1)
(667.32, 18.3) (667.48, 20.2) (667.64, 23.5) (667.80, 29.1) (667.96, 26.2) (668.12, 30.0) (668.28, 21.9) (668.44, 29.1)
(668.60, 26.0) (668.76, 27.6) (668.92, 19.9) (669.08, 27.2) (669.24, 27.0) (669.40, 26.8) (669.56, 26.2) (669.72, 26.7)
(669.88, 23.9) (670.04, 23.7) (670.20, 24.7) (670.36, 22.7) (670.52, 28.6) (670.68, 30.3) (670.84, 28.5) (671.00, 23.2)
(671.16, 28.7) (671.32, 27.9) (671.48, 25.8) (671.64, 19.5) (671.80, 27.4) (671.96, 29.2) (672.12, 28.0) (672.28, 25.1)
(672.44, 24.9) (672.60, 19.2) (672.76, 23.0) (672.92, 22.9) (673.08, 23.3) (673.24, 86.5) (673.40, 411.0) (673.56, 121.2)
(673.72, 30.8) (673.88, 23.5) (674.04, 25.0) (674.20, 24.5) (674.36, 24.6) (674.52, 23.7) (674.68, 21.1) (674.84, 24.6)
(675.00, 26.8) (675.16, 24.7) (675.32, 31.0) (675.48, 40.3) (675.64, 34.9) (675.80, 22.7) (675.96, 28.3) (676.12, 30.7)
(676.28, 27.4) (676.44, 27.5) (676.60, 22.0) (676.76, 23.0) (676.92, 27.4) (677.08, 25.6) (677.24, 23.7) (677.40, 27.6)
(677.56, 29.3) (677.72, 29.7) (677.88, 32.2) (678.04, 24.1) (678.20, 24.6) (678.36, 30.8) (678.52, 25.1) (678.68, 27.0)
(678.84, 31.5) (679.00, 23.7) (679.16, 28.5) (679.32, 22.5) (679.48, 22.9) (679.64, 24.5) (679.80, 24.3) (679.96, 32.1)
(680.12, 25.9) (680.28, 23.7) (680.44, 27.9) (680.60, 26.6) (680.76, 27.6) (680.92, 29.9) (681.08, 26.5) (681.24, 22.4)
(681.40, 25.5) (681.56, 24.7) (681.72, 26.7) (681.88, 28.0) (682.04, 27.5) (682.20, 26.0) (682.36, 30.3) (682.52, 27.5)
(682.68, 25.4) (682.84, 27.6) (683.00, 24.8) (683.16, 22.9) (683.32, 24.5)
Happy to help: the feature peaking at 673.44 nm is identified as H-alpha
